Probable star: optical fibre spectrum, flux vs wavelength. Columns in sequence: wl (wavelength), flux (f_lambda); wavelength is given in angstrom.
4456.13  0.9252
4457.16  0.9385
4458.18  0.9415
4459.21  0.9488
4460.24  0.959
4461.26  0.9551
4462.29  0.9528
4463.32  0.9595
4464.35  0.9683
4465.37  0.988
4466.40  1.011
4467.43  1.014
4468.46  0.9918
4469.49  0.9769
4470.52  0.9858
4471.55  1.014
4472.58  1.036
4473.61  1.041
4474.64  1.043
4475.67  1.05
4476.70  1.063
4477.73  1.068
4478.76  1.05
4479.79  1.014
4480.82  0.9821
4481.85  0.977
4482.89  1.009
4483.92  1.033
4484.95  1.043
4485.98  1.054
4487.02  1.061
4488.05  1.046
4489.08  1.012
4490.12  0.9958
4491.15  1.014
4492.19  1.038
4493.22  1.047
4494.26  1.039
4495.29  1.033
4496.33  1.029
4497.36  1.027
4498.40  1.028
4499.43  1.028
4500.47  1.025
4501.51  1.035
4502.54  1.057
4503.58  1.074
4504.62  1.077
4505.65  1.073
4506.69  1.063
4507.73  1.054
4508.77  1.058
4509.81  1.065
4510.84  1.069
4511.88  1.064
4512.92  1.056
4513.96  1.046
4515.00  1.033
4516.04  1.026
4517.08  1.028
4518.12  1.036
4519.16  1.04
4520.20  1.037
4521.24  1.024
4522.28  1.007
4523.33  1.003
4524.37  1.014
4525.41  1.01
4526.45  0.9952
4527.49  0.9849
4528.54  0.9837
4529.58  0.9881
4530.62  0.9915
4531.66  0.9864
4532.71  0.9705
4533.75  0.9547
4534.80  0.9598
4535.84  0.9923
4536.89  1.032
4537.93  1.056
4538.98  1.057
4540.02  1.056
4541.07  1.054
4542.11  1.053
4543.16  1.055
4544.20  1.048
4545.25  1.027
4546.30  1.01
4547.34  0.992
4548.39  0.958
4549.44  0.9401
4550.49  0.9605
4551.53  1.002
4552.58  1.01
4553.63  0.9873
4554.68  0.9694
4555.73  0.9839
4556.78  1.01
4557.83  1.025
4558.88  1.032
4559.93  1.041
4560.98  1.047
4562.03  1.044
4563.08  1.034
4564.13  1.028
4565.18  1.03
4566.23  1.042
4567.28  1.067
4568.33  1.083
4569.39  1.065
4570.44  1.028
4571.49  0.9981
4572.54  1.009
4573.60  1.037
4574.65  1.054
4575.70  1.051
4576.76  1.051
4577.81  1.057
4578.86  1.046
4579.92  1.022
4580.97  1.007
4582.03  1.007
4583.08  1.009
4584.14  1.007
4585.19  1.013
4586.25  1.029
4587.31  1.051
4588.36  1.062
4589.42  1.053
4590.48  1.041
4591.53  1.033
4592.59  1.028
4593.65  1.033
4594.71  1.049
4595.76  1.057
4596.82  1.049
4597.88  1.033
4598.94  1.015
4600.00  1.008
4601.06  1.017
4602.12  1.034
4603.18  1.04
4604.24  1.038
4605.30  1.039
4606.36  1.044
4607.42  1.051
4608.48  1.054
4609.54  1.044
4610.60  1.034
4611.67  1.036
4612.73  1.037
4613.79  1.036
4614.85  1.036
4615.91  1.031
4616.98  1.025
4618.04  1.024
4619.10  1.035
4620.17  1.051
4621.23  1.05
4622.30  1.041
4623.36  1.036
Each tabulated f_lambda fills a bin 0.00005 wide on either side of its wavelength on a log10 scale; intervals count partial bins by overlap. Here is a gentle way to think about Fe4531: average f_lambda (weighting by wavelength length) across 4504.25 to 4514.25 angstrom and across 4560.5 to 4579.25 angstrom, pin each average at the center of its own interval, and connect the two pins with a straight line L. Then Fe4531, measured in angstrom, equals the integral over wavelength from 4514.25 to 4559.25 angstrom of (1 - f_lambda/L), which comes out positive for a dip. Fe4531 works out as 1.9 angstrom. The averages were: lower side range 1.06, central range 1.01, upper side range 1.04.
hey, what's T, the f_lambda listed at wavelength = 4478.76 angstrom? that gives 1.05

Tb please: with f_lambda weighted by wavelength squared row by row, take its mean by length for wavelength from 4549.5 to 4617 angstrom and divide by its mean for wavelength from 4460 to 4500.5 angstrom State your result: 1.06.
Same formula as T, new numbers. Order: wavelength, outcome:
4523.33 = 1.003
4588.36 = 1.062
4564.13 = 1.028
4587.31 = 1.051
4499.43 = 1.028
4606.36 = 1.044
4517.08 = 1.028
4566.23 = 1.042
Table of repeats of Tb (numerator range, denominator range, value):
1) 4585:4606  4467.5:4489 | 1.06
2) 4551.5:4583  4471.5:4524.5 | 1.02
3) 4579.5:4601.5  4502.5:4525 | 1.02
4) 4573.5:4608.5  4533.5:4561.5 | 1.04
